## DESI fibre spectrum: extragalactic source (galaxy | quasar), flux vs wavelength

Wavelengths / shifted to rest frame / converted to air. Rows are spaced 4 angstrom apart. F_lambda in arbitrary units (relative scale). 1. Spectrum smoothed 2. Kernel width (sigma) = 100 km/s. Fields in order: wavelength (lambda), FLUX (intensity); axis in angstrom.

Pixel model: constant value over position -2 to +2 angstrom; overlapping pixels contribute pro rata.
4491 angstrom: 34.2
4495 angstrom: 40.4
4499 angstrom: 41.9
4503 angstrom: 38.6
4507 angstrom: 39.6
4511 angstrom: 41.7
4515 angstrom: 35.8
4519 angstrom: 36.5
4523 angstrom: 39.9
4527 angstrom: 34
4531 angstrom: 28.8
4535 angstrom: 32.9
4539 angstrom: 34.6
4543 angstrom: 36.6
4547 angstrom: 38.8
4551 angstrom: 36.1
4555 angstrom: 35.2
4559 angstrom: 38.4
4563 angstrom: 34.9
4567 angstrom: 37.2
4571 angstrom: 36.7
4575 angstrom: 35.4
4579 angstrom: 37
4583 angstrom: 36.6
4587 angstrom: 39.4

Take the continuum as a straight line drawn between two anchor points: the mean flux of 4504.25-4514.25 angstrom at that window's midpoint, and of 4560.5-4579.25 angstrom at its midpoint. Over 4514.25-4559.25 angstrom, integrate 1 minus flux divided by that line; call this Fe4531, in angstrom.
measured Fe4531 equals 3.16 angstrom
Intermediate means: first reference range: 39.9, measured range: 35.5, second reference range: 36.2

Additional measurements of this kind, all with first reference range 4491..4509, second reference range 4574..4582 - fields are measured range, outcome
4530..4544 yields 1.7 angstrom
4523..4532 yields 1.1 angstrom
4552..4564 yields 0.3 angstrom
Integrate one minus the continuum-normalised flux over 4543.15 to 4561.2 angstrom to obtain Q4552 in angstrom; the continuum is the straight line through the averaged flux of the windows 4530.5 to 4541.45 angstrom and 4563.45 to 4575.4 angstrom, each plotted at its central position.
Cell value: -1.3 angstrom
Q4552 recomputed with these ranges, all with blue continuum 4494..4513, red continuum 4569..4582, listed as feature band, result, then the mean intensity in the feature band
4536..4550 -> 0.68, 36.4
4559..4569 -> 0.14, 36.5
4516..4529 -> 0.88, 36.7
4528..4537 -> 1.77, 31.2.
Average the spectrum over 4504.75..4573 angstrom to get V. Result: 36.3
